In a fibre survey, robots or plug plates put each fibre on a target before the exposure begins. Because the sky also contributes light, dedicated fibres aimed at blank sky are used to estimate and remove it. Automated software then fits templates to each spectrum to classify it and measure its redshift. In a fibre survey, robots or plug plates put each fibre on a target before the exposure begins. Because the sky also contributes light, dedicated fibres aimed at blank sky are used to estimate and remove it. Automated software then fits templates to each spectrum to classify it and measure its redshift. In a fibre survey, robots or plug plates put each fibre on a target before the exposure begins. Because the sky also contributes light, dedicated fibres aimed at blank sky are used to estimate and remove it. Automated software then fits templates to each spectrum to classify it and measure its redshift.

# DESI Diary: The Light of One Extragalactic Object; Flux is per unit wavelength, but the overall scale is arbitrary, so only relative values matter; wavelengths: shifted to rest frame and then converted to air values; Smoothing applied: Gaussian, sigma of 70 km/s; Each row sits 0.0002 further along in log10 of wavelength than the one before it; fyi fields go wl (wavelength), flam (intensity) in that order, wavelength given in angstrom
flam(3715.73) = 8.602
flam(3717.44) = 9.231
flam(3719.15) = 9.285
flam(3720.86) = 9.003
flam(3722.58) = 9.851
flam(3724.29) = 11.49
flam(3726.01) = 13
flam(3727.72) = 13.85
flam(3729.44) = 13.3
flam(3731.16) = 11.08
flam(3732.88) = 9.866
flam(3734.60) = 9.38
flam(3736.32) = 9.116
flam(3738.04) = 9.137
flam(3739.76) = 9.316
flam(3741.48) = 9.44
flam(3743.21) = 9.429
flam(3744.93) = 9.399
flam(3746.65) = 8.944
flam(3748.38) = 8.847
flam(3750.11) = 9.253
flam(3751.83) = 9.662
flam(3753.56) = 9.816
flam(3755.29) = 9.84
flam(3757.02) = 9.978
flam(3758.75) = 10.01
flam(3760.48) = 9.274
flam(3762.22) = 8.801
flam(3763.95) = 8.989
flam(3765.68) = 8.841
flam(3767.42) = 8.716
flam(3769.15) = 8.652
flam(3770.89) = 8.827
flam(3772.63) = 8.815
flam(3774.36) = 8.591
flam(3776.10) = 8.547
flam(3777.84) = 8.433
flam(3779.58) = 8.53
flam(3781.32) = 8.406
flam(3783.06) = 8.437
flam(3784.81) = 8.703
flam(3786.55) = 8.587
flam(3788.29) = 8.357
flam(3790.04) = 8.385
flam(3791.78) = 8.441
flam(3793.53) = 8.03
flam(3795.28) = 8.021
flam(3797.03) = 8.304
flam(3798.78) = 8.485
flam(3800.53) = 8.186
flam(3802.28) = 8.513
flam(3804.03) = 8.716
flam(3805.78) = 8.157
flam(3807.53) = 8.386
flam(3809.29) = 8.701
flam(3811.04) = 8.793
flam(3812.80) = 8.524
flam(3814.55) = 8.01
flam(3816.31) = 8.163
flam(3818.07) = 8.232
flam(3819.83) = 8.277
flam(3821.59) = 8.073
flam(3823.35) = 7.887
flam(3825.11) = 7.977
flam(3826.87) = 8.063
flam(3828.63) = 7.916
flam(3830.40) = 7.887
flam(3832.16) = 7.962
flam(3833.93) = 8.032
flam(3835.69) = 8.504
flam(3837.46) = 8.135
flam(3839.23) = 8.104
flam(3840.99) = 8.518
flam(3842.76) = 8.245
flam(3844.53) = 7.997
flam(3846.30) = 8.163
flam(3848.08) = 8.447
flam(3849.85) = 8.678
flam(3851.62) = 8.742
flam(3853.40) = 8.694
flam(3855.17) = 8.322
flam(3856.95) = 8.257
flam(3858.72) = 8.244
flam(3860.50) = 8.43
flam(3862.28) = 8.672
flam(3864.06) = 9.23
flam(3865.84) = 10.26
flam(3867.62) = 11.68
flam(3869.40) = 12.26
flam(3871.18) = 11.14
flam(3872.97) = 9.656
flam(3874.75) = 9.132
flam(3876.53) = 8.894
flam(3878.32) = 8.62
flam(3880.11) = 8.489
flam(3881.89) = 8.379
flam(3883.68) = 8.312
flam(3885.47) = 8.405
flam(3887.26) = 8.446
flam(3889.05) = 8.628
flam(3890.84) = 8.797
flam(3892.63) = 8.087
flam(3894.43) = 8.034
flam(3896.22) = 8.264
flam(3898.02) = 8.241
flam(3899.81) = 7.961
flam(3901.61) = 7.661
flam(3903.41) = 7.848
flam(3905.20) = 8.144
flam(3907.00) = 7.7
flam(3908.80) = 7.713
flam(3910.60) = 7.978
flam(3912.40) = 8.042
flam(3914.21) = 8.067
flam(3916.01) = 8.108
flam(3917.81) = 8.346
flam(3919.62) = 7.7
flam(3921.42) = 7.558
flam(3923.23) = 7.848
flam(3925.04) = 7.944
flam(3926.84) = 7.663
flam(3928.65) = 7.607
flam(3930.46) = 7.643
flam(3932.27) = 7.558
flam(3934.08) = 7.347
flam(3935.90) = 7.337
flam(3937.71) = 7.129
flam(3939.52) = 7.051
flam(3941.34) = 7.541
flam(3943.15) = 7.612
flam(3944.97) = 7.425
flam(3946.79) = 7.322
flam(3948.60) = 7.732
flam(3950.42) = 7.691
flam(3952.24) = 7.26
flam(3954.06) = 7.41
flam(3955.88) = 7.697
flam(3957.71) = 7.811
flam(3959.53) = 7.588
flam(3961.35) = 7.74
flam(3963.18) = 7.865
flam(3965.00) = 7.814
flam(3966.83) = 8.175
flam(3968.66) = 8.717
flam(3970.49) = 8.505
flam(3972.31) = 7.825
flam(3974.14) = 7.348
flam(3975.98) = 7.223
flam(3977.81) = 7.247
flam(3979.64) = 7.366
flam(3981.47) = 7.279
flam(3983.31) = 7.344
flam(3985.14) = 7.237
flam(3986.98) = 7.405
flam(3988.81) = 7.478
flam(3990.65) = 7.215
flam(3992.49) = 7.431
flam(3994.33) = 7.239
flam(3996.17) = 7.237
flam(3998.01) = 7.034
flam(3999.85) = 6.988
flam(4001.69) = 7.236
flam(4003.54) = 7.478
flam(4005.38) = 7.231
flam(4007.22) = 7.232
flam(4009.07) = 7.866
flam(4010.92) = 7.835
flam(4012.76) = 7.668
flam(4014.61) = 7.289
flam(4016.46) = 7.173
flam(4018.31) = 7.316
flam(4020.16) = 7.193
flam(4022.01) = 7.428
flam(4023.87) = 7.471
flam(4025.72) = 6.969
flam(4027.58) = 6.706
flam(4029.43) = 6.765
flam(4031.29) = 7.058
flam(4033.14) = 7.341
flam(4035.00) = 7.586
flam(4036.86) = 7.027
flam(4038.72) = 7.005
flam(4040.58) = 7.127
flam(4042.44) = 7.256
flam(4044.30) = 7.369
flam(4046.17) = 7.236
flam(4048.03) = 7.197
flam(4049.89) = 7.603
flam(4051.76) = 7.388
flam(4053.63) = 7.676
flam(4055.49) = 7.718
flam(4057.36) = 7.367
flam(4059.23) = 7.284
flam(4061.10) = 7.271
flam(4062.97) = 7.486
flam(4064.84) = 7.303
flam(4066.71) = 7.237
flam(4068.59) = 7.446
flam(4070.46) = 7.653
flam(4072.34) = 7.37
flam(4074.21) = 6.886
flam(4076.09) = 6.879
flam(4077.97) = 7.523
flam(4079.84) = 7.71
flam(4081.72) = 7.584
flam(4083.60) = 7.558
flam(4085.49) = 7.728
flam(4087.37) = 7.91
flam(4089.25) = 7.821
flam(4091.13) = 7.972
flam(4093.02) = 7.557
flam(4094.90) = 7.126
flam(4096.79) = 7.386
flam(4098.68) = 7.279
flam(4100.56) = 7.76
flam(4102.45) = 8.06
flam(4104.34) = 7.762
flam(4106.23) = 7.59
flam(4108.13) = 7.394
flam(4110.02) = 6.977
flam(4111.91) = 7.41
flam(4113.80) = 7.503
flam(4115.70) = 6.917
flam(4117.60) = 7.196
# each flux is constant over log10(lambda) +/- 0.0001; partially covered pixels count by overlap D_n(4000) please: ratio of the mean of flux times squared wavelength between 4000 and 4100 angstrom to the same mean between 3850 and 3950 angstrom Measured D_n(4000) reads 0.96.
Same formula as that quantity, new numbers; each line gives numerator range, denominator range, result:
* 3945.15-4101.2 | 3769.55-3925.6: 0.96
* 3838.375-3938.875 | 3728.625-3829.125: 1.01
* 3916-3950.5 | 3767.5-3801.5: 0.97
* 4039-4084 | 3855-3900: 0.90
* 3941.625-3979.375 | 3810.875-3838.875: 1.01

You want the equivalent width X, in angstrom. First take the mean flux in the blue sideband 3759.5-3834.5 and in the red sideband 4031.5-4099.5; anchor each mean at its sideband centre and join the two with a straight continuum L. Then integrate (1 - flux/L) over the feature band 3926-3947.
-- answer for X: 1.2 angstrom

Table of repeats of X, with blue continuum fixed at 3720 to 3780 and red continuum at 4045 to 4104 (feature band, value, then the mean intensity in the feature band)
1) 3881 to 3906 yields 1.4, 8.23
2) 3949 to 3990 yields 2.8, 7.63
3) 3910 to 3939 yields 2.6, 7.73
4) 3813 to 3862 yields 4.5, 8.23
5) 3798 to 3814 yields 1.4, 8.49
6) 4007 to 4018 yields 0.5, 7.52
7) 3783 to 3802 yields 2.1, 8.36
